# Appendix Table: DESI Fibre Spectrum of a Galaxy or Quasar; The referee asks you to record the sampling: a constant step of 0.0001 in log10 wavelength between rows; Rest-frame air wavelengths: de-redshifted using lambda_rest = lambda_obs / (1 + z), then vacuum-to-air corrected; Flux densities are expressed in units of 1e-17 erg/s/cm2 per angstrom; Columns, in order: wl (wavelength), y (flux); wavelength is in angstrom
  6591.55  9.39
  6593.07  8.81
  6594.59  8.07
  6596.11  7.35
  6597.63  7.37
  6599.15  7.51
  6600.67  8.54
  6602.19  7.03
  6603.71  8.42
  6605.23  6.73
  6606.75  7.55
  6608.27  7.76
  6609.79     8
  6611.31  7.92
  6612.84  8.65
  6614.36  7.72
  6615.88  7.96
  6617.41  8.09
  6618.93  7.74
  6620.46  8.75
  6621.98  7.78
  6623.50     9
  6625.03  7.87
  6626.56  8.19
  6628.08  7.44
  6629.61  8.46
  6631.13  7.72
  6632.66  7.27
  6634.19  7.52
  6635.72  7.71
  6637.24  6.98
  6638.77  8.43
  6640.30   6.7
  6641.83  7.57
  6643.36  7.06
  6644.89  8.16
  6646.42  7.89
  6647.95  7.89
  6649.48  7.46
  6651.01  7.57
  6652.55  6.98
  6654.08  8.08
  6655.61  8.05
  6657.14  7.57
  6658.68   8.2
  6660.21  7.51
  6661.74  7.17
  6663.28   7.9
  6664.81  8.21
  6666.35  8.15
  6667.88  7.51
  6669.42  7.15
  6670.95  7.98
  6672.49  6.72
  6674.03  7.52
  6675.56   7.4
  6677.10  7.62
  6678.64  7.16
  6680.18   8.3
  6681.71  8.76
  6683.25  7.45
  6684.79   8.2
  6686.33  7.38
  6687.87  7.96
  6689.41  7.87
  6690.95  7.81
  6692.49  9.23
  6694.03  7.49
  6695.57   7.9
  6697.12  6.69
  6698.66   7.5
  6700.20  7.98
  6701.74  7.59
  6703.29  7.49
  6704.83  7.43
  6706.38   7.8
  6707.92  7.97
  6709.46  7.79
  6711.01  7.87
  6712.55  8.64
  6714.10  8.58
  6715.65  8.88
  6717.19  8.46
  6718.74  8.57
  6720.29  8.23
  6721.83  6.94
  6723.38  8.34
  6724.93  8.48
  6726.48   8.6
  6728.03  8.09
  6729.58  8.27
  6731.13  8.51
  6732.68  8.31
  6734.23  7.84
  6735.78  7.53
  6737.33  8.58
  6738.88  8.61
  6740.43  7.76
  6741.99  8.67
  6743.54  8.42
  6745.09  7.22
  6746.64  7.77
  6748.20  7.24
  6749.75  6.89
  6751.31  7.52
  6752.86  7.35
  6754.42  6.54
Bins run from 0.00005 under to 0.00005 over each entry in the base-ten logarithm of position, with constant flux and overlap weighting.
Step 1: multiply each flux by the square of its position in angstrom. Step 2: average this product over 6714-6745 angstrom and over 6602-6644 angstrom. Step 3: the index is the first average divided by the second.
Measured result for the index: 1.1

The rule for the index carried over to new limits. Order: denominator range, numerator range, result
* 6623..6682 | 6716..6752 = 1.07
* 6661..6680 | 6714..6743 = 1.11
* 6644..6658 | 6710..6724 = 1.09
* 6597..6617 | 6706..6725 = 1.09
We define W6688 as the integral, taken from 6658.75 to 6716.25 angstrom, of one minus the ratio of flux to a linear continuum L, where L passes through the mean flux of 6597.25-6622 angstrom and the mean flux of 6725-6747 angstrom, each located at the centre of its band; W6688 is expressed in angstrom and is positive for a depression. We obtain 1.8 angstrom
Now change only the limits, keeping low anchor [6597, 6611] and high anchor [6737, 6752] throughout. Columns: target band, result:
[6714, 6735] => -1.2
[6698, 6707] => 0.2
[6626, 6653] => 0.4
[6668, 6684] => 0.3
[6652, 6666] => 0.0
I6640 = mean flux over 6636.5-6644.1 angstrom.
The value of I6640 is 7.35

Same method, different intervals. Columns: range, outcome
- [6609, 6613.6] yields 8.18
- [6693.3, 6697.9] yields 7.35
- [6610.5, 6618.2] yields 8.06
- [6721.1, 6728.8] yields 8.09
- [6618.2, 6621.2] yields 8.23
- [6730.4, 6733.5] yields 8.4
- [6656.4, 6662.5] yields 7.61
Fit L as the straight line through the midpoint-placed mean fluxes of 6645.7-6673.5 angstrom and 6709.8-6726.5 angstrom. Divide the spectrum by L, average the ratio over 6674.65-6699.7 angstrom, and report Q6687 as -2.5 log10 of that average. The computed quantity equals 0.023 mag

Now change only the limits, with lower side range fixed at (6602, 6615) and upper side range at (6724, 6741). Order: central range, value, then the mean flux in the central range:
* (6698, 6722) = 0.02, 8.01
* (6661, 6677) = 0.06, 7.57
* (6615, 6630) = -0.04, 8.12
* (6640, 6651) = 0.05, 7.57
